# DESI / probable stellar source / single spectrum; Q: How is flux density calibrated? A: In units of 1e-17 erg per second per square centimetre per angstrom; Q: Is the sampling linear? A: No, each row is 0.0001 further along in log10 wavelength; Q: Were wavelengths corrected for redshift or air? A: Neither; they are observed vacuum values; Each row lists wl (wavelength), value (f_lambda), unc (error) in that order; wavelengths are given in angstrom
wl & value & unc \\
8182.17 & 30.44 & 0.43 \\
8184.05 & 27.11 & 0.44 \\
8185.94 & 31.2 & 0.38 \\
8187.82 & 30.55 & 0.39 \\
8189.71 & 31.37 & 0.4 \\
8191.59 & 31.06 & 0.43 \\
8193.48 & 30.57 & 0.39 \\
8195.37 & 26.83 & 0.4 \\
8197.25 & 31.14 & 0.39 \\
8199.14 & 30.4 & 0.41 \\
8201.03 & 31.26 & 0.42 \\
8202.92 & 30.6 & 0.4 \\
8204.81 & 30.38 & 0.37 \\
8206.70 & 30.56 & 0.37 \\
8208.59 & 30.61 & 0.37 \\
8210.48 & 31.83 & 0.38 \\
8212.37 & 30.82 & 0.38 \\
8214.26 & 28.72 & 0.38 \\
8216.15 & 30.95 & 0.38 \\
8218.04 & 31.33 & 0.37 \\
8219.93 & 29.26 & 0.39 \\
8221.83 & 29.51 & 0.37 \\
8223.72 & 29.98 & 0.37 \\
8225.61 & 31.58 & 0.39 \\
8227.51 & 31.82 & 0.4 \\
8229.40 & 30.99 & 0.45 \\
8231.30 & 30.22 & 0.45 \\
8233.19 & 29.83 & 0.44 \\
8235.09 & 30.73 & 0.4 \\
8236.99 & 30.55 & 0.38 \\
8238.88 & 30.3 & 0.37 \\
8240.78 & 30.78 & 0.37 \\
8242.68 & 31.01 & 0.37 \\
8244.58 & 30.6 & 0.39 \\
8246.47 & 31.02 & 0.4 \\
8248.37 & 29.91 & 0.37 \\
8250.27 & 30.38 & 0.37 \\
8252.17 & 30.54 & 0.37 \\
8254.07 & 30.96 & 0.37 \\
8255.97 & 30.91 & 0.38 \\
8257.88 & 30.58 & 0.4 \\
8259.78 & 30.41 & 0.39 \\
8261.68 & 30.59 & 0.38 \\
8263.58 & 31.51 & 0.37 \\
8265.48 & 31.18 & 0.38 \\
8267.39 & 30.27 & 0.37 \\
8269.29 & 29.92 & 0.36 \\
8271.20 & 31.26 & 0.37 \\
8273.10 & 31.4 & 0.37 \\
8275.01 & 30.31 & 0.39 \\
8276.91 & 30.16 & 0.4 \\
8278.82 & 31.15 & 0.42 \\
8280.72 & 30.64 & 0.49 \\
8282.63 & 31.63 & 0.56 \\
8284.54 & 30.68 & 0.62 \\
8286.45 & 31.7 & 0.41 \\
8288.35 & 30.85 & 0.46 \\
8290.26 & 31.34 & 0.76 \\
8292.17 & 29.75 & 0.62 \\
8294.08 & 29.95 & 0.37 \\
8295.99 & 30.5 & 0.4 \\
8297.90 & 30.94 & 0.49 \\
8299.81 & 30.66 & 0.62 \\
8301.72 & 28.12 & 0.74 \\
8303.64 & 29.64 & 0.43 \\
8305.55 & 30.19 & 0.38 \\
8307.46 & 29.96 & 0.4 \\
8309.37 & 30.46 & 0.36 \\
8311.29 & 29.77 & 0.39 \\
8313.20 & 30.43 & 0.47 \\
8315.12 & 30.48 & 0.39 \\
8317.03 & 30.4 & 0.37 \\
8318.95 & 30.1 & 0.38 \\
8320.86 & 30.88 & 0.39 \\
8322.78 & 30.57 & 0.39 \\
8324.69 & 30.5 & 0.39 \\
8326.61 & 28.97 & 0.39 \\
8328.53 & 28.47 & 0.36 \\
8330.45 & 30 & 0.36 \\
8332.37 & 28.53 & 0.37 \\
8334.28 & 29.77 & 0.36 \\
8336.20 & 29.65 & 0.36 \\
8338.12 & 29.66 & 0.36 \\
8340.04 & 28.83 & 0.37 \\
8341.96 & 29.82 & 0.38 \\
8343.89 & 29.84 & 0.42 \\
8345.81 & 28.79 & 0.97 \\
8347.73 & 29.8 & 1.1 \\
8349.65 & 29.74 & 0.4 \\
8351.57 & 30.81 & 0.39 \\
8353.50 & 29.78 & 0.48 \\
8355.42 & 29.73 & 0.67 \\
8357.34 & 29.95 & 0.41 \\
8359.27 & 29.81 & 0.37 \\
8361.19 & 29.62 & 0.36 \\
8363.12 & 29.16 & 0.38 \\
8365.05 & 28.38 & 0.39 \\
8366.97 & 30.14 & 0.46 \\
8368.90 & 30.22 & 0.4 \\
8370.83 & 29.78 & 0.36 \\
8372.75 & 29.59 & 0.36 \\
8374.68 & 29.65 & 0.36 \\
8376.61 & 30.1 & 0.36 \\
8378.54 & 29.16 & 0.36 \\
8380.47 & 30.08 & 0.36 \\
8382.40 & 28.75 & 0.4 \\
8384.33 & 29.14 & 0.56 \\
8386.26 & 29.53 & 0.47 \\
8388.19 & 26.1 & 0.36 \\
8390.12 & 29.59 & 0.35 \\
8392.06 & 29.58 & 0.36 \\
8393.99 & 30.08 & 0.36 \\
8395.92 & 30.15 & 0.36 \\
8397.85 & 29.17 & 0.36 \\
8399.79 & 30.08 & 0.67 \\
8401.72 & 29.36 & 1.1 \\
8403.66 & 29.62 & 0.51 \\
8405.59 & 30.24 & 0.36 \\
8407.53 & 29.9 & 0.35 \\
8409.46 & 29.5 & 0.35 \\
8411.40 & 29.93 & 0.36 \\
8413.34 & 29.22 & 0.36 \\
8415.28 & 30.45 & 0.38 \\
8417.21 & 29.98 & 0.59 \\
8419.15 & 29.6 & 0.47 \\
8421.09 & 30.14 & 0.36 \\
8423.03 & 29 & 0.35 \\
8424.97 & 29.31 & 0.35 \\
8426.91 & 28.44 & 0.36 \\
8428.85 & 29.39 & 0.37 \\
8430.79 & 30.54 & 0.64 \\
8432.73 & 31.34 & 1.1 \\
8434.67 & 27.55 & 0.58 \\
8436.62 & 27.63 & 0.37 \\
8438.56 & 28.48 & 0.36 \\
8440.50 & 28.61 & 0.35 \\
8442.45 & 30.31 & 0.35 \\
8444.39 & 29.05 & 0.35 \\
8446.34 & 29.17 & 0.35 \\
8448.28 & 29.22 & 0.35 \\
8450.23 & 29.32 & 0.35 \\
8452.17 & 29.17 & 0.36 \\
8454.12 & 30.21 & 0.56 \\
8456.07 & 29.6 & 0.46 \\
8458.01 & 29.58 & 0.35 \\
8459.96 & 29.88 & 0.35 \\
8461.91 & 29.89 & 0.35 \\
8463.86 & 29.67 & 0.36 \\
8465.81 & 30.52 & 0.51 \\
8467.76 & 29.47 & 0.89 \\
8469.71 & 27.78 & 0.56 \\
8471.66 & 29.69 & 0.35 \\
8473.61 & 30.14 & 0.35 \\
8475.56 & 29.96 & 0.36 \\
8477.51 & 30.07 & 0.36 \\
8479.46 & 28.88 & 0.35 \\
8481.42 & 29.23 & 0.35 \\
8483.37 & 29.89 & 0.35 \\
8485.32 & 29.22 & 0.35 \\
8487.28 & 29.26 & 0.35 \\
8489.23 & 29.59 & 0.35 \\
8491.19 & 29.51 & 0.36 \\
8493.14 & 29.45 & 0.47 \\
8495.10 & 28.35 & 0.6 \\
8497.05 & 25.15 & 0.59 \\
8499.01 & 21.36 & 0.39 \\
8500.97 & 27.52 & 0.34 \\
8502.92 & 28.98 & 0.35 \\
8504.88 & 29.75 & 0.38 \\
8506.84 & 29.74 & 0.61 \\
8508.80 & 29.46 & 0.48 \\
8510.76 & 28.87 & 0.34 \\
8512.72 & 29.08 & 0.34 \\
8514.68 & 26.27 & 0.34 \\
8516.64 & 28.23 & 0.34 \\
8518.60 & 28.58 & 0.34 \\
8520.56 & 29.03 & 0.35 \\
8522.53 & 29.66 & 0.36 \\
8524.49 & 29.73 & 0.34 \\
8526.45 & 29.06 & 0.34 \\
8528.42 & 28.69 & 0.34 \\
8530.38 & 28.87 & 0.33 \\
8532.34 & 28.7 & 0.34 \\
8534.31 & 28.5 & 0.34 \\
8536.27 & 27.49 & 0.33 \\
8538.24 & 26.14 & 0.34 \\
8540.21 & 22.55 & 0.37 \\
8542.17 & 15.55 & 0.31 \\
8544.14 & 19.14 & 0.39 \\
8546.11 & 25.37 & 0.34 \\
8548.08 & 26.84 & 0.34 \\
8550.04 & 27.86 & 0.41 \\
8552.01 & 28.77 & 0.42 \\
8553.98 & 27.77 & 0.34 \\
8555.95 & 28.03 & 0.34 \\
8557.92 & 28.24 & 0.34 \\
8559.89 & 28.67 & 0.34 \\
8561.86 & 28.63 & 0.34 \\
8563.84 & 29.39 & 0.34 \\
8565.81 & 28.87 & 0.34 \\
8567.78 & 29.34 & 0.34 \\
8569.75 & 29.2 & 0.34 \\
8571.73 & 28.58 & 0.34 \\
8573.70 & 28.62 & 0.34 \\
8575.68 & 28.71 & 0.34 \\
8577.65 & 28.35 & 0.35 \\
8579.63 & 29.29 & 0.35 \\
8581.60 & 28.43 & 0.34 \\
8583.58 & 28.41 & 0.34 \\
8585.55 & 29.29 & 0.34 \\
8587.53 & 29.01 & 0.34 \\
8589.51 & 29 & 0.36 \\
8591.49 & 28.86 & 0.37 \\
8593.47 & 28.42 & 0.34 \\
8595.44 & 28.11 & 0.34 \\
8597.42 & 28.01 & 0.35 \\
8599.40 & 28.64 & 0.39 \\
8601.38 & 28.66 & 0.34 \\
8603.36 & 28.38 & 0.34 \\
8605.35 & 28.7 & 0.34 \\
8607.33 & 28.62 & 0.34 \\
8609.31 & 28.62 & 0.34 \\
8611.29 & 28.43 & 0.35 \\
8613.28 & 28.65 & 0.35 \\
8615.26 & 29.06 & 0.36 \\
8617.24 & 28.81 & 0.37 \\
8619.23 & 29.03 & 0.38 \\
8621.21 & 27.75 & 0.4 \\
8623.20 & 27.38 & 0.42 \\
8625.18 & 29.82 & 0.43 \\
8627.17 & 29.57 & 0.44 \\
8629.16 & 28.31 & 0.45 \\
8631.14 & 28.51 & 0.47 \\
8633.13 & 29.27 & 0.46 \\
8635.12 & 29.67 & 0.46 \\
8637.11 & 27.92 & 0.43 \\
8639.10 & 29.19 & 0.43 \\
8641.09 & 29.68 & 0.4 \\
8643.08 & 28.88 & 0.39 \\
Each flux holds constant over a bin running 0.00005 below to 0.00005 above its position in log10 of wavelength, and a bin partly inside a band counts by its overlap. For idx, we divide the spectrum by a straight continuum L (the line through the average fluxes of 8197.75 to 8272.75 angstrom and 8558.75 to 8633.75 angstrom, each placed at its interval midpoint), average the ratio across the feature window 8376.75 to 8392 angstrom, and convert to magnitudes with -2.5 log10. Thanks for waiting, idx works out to 0.03 mag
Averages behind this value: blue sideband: 30.6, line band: 29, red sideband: 28.7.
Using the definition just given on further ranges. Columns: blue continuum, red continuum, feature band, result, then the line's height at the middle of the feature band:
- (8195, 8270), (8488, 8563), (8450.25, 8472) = -0.05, 28.1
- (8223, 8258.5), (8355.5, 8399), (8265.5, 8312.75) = -0.01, 30.2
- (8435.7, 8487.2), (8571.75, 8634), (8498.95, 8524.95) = 0.02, 29.1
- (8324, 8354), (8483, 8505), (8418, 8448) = -0.02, 28.6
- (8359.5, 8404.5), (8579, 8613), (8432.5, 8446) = 0.01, 29.2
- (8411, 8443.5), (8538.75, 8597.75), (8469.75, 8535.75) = -0.01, 28.4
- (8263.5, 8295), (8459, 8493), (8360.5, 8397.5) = 0.03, 30.2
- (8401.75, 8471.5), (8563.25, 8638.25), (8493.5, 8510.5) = 0.06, 29.2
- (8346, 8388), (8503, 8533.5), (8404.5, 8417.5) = -0.02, 29.4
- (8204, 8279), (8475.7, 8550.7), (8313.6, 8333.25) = -0.01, 29.7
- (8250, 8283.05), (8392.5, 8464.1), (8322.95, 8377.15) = 0.02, 30.1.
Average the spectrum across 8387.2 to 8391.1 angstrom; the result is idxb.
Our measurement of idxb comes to 27.8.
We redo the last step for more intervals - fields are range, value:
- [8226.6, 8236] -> 30.7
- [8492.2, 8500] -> 26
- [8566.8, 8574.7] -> 28.9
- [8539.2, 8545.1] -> 19.1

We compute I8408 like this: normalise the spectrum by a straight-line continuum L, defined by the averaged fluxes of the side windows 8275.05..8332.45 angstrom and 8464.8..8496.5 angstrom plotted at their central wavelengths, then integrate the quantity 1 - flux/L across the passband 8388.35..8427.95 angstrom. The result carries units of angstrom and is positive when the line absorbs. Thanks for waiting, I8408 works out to 0.2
